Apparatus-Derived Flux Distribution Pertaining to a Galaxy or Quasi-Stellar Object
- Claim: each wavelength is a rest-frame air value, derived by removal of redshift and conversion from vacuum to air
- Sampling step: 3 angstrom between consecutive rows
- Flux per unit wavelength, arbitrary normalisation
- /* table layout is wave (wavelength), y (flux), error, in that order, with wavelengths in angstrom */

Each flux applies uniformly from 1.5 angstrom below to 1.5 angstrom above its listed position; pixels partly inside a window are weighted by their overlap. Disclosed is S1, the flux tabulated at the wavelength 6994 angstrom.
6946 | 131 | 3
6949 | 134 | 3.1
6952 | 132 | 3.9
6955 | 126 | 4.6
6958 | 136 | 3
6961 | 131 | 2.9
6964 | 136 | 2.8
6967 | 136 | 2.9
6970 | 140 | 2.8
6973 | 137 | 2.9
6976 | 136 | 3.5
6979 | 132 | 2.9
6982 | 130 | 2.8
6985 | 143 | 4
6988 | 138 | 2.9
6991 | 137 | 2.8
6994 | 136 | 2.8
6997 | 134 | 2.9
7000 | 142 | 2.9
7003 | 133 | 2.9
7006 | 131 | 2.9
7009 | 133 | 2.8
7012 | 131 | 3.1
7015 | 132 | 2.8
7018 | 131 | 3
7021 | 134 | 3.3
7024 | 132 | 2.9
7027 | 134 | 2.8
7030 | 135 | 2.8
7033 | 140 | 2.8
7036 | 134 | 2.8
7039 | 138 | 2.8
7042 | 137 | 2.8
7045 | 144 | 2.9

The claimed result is 136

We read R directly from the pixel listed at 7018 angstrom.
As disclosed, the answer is 131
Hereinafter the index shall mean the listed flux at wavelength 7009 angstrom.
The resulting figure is 133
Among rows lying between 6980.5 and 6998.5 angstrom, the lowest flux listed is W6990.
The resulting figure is 130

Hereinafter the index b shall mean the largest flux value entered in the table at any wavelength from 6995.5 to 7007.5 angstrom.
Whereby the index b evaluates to 142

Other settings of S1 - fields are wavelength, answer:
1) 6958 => 136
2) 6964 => 136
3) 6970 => 140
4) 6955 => 126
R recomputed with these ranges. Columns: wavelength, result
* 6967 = 136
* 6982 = 130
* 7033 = 140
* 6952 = 132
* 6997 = 134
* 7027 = 134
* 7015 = 132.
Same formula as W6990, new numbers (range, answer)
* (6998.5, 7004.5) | 133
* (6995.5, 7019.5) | 131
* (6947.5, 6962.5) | 126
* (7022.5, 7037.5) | 132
